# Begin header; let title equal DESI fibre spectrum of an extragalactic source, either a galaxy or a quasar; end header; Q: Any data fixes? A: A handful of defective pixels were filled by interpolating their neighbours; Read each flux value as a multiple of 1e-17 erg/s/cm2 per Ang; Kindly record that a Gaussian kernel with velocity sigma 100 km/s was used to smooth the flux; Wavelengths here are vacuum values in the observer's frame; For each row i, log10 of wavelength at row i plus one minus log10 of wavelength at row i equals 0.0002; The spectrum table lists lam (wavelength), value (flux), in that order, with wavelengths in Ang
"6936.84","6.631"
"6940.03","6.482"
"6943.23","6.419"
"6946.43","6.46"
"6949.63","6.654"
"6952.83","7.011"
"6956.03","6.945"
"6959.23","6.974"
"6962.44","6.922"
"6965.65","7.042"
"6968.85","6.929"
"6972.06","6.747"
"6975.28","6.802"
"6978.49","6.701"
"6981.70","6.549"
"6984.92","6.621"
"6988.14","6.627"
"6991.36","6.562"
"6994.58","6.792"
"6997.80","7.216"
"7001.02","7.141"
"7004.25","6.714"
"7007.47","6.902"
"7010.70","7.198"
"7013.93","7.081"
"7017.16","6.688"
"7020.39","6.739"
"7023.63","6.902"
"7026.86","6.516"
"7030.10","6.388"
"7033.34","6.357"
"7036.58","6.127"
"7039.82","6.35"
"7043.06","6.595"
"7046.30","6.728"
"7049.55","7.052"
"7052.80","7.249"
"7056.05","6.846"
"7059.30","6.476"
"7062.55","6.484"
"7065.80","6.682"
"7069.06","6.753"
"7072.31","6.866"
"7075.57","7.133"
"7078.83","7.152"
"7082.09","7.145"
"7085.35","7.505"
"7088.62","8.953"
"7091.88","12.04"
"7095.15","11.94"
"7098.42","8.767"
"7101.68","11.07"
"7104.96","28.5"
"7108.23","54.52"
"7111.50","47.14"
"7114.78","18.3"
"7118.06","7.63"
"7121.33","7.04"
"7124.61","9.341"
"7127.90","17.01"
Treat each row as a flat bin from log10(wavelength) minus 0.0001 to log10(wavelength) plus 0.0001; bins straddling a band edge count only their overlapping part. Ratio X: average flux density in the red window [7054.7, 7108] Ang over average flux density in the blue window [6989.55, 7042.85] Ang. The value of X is 1.6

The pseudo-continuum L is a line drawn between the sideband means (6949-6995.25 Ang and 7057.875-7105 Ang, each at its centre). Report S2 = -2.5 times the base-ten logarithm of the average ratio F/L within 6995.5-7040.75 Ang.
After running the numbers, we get 0.141 mag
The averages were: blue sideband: 6.79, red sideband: 8.94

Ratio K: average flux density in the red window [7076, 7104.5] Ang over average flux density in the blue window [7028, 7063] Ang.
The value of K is 1.52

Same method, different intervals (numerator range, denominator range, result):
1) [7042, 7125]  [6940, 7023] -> 1.83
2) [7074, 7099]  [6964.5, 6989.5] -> 1.31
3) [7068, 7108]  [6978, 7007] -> 1.76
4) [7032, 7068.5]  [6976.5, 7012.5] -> 0.97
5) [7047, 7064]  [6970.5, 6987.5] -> 1.02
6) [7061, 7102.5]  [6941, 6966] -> 1.22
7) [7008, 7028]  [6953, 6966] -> 0.99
